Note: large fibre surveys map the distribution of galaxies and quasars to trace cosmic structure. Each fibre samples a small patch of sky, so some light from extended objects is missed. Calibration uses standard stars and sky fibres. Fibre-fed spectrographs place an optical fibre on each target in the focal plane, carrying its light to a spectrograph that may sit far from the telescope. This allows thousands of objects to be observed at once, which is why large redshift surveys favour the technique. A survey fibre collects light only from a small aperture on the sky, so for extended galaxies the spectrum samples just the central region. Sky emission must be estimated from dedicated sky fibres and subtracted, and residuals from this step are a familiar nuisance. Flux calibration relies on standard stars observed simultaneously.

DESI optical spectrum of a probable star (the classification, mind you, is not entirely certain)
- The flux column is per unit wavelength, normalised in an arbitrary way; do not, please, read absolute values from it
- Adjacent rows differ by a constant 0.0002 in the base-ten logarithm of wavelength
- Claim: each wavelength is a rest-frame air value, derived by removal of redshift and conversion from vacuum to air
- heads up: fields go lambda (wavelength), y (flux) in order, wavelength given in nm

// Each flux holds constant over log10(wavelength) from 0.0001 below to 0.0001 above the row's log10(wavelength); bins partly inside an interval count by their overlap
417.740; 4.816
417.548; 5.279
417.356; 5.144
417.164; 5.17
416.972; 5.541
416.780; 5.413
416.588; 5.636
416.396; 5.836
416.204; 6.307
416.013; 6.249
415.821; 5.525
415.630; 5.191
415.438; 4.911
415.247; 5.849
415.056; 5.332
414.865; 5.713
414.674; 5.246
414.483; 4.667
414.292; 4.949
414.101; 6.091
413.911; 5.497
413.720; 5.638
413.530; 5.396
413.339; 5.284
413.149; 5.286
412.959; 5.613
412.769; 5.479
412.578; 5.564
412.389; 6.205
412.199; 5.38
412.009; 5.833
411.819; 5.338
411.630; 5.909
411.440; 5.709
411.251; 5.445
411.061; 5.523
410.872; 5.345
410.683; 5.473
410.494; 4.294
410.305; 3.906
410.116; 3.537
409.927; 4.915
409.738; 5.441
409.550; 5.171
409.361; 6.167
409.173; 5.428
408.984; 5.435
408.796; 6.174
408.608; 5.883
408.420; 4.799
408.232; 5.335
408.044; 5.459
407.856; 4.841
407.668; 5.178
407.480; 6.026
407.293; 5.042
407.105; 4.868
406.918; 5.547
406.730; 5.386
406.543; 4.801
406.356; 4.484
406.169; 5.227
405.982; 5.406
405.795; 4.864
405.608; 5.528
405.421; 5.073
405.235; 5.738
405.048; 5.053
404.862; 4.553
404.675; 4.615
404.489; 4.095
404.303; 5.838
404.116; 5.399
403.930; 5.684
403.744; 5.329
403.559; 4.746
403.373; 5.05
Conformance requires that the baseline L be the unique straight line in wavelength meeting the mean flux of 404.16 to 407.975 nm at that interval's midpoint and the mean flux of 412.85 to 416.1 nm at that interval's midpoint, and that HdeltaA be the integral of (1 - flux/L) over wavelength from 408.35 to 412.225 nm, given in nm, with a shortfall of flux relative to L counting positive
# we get -0.01 nm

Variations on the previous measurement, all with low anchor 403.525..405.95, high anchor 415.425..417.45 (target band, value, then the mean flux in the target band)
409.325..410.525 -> 0.13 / 4.73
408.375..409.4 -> -0.07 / 5.66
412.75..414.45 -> 0.01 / 5.44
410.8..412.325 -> -0.05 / 5.57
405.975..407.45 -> 0.03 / 5.12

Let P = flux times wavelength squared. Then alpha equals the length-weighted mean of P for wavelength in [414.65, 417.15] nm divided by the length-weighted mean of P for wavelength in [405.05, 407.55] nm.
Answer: 1.12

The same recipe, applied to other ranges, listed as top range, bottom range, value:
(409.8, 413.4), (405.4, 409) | 1.02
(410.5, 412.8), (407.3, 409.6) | 1.03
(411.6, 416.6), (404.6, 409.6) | 1.09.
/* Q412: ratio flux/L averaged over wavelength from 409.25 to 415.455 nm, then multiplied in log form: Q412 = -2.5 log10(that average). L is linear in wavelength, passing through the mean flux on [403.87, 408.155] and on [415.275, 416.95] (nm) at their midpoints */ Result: 0.02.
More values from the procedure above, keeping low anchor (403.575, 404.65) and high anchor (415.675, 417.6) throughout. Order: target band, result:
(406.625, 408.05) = 0.005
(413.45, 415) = 0.026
